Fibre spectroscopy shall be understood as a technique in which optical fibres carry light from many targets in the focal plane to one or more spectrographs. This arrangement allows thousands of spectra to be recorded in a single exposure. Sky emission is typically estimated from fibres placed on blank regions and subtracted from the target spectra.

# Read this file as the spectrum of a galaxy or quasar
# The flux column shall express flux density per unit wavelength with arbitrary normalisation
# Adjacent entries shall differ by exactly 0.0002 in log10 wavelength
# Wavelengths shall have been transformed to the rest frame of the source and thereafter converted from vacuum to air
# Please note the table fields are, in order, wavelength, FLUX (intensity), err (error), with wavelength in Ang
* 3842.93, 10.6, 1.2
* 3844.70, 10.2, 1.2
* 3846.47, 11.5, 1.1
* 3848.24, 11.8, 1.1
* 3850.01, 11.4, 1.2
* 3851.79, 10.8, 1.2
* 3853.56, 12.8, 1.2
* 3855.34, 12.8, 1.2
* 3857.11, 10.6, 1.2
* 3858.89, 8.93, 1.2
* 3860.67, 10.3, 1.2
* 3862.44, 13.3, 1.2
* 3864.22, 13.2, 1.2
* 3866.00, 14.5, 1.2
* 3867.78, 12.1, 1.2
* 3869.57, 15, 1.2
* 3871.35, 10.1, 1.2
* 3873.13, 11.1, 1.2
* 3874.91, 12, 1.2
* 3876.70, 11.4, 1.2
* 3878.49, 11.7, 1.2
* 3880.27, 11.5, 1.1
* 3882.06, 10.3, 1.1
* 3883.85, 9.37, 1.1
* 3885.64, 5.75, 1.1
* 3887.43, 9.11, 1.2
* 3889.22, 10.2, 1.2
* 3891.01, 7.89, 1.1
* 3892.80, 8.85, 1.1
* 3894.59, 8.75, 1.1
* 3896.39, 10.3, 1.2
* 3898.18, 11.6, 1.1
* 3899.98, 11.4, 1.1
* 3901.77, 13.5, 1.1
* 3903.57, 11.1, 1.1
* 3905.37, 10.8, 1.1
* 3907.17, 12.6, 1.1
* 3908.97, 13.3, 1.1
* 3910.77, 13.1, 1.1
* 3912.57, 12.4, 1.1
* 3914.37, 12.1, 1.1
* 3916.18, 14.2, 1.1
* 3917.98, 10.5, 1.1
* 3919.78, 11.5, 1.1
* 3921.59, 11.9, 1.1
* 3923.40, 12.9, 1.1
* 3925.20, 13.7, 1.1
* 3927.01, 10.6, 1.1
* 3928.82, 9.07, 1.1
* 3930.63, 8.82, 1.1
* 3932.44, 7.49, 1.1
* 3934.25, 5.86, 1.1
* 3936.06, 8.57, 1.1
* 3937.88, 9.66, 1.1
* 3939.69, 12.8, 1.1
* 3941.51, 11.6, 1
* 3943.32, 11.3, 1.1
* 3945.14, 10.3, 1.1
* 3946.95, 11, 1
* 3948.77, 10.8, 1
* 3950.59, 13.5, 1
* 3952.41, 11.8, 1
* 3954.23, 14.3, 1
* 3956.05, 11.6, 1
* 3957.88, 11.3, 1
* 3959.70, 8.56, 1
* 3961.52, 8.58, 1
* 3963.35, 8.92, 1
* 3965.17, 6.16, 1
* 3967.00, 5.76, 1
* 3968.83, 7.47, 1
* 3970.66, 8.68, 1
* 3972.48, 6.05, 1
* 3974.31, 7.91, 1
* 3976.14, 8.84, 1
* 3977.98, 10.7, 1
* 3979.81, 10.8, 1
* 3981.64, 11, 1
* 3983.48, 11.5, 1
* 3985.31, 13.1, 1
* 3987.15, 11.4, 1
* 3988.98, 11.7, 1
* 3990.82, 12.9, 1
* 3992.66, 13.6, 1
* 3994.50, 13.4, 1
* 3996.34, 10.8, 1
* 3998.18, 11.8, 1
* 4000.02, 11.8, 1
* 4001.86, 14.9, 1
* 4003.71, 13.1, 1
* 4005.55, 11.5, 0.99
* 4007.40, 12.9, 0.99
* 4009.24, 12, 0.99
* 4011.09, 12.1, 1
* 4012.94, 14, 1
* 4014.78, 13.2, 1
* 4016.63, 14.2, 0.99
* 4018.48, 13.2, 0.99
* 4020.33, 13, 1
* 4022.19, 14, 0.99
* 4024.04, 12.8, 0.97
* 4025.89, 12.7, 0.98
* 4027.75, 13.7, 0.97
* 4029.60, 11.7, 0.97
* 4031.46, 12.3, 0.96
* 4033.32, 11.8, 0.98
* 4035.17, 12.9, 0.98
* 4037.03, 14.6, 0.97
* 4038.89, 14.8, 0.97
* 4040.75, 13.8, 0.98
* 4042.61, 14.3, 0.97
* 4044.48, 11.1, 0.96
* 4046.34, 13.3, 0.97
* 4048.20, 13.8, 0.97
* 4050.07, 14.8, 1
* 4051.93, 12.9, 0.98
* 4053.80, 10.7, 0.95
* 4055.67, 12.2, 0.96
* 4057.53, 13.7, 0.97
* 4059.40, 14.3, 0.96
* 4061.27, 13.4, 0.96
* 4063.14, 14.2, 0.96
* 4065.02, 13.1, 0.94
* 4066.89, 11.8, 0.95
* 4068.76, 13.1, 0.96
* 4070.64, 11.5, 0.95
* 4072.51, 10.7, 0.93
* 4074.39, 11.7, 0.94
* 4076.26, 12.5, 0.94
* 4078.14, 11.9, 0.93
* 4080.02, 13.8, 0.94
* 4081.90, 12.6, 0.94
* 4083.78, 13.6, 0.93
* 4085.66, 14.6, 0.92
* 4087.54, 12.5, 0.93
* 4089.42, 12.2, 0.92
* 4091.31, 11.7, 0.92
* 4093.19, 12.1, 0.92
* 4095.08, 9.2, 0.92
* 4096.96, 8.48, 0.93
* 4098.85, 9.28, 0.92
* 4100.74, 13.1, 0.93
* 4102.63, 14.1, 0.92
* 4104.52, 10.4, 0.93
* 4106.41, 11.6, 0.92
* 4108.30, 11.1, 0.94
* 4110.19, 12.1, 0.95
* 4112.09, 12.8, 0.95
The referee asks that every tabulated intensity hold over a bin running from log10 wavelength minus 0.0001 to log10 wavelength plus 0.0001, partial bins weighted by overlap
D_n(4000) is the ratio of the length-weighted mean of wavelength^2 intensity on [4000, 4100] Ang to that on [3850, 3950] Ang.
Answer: 1.24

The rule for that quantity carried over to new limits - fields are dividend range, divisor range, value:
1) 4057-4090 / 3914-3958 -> 1.24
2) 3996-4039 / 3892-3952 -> 1.22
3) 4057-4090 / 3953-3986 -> 1.42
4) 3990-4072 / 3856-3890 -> 1.27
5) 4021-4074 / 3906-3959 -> 1.22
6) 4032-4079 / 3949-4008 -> 1.24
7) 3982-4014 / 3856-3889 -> 1.20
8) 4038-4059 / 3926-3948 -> 1.43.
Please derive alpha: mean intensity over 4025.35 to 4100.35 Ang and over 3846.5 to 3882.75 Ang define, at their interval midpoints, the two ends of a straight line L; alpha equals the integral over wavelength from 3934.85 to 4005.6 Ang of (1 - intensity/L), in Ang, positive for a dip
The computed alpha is 8.6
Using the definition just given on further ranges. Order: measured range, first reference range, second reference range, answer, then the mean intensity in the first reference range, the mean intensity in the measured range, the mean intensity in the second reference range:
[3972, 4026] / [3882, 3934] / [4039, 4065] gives 1.4 Ang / 10.7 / 12.1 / 13.3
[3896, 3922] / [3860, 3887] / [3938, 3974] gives -3.1 Ang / 11.4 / 12.1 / 9.98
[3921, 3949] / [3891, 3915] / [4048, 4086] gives 3.1 Ang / 11.4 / 10.4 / 12.9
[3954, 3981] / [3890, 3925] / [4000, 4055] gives 7.4 Ang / 11.6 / 8.93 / 13.1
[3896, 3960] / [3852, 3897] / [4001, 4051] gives 2.1 Ang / 10.9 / 11.3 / 13.2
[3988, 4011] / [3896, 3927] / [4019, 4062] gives 0.6 Ang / 12.2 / 12.5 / 13.2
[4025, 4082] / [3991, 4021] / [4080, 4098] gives -2.5 Ang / 12.8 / 12.9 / 12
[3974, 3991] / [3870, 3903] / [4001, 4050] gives 1.8 Ang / 10.3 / 11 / 13.2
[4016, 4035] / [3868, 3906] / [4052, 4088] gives -1.1 Ang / 10.6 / 12.9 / 12.7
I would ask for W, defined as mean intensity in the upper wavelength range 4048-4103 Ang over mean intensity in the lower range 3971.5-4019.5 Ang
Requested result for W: 1.0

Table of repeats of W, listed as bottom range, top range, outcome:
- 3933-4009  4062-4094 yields 1.18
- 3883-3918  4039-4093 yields 1.19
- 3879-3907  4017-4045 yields 1.30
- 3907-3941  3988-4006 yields 1.14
